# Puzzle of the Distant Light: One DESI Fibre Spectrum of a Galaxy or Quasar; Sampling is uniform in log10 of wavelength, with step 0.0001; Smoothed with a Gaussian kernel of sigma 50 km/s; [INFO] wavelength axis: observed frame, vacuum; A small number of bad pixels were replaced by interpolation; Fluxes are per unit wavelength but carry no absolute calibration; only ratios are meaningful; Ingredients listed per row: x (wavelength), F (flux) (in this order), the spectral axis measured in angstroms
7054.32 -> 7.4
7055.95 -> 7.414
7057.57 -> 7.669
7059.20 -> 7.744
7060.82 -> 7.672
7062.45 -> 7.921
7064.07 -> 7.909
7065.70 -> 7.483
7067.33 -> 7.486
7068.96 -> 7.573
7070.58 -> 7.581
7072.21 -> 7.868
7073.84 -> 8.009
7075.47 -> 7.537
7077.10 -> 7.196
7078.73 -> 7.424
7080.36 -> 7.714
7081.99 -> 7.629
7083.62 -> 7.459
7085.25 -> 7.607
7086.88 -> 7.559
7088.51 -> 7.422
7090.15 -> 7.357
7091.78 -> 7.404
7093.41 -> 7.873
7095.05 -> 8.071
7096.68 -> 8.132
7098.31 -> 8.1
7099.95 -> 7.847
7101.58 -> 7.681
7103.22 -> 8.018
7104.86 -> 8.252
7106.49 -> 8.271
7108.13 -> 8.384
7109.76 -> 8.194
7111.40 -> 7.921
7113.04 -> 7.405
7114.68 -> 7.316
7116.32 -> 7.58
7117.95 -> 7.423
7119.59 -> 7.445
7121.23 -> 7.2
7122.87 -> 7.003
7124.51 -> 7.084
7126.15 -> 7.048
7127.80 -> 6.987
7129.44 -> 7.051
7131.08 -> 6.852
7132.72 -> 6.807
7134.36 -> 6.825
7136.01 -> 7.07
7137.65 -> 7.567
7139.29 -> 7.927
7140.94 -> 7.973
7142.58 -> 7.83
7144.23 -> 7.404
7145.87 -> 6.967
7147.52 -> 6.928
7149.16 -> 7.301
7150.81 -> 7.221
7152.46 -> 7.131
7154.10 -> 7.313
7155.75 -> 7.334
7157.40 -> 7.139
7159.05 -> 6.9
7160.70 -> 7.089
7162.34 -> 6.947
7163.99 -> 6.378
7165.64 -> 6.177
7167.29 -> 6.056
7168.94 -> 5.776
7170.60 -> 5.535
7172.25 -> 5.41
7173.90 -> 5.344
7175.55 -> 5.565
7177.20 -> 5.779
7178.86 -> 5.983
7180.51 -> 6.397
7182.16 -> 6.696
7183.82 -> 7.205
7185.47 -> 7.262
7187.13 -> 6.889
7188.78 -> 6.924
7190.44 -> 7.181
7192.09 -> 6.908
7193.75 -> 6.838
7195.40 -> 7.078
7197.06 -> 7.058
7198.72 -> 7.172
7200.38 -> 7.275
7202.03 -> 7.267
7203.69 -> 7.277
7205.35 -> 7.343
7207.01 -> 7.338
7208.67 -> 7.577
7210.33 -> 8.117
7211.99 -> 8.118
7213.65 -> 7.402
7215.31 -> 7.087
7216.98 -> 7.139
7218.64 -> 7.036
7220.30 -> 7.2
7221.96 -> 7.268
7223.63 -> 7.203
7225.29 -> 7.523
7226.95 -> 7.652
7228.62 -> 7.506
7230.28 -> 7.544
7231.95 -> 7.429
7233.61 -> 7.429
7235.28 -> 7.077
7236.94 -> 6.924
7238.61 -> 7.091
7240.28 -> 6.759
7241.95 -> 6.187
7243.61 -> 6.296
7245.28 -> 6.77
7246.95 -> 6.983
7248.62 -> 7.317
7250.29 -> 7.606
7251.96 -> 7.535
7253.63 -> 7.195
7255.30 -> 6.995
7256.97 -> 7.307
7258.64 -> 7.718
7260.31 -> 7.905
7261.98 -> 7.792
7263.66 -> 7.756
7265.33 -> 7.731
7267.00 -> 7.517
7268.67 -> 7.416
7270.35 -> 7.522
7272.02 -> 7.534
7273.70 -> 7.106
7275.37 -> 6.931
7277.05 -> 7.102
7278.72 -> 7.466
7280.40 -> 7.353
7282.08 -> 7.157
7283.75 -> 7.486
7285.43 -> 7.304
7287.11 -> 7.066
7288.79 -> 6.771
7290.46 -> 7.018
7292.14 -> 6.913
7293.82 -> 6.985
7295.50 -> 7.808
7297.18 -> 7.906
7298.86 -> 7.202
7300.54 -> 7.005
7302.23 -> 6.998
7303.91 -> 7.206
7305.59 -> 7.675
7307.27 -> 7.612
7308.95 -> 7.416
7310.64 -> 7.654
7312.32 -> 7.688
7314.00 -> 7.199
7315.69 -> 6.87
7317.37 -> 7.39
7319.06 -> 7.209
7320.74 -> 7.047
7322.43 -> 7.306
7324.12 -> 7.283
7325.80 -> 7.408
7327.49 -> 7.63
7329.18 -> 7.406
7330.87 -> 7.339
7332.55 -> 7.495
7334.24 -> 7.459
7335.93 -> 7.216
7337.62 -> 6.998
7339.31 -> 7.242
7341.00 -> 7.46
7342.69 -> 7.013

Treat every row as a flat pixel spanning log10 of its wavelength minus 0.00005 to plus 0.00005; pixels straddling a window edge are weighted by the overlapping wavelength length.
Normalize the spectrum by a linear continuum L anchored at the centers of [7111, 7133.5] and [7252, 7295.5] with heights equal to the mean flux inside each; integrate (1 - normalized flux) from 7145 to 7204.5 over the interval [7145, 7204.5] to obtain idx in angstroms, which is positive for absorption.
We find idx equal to 4.4 angstroms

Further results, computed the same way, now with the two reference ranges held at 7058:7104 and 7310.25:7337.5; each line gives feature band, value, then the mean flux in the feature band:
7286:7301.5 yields 0.41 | 7.18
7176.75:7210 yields 2.30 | 7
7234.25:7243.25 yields 0.80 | 6.79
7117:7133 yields 1.09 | 7.11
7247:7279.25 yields -0.04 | 7.43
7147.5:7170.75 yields 2.45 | 6.78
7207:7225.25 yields 0.19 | 7.41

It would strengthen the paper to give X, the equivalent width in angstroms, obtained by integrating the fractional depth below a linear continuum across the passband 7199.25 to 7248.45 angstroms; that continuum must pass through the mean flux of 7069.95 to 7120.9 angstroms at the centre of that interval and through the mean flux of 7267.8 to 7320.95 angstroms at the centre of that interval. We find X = 1.4 angstroms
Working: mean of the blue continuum 7.73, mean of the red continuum 7.29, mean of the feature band 7.24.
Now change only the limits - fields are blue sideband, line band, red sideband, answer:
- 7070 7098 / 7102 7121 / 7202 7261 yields -0.6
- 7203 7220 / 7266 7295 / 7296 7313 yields 0.8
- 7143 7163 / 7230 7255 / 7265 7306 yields 0.6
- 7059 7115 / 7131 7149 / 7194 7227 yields 0.6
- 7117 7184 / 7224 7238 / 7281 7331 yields -0.6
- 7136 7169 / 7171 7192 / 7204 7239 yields 2.4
